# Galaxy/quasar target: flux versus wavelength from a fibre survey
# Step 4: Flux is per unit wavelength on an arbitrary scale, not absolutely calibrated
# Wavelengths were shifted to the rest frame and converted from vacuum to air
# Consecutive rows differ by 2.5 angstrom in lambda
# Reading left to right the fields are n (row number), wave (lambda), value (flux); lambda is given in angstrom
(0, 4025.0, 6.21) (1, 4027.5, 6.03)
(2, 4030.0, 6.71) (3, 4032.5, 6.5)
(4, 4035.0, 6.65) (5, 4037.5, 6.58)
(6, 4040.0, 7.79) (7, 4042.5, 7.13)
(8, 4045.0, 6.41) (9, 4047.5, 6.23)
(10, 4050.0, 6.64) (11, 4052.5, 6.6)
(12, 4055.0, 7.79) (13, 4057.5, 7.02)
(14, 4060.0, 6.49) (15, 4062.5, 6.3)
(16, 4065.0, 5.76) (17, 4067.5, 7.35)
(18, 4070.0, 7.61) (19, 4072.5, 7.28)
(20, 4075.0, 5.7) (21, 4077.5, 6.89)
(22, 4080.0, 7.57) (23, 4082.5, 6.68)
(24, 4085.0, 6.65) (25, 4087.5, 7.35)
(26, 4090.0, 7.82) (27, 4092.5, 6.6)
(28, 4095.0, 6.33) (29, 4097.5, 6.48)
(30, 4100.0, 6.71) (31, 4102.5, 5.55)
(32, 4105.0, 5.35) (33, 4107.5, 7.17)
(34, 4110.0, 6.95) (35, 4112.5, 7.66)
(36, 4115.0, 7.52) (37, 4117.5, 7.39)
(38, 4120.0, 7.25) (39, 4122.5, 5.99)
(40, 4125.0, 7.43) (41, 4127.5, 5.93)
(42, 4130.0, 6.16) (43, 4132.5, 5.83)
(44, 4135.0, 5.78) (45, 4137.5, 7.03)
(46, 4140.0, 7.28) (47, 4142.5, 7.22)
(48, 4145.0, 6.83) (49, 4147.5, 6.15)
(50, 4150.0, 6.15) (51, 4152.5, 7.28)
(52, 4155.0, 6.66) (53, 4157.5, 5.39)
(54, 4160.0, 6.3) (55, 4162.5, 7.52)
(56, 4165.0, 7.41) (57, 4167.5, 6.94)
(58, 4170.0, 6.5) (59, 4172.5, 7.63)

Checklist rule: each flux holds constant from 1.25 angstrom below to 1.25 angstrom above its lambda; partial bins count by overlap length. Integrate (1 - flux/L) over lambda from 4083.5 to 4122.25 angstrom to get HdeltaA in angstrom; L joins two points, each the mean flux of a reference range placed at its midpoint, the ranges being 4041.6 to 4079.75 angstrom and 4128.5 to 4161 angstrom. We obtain -1.27 angstrom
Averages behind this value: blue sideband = 6.76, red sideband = 6.46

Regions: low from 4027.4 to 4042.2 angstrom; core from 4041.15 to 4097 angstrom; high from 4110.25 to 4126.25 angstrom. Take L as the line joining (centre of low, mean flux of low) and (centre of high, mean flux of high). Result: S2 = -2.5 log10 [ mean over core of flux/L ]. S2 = 0.02 mag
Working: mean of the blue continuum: 6.79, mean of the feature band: 6.82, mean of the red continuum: 7.19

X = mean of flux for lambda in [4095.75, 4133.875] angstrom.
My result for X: 6.62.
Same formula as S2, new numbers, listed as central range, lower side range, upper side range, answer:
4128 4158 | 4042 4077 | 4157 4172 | 0.046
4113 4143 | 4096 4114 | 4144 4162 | -0.040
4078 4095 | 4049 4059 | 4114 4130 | -0.017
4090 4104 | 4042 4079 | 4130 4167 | 0.040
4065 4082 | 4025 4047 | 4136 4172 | -0.039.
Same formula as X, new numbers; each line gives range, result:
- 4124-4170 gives 6.62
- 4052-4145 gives 6.77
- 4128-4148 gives 6.53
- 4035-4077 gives 6.79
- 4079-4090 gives 7.14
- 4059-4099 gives 6.81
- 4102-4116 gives 6.75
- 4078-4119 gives 6.86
